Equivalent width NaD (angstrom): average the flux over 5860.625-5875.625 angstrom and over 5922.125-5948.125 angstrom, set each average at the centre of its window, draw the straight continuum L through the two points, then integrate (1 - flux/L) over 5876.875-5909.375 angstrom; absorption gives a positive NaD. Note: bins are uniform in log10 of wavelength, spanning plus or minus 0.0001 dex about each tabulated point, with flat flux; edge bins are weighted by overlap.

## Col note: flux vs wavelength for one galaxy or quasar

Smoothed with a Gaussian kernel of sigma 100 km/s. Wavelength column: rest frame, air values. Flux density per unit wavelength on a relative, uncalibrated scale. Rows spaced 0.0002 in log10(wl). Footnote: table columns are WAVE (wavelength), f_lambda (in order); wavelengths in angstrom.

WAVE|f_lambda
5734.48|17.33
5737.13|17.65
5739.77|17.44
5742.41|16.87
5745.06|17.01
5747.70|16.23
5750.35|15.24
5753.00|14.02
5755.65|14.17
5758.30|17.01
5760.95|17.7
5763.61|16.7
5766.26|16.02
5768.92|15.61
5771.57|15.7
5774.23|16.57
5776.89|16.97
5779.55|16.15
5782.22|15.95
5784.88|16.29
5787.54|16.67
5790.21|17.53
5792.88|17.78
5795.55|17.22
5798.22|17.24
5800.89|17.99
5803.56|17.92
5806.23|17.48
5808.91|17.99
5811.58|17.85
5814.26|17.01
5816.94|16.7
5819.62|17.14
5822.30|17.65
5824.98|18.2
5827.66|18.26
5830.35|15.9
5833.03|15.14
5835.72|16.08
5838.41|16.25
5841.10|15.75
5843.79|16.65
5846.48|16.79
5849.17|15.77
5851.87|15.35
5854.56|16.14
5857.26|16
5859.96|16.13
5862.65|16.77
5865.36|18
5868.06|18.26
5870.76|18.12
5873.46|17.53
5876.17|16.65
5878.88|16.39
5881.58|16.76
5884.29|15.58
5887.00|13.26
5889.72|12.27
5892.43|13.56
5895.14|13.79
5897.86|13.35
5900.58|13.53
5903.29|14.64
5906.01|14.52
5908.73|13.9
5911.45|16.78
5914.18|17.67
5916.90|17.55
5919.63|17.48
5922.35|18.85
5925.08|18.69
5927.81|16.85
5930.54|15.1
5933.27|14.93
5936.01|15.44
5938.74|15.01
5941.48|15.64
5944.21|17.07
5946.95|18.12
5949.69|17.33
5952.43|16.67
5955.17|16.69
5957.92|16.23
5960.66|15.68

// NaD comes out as 5.36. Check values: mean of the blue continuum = 17.6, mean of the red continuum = 16.5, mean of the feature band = 14.4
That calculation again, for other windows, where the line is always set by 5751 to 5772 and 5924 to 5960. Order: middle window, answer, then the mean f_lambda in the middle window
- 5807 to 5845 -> -2.02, 16.9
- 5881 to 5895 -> 1.84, 14.1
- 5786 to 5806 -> -1.88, 17.5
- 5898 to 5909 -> 1.49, 14.1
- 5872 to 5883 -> -0.42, 16.8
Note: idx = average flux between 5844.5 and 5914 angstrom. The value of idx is 15.6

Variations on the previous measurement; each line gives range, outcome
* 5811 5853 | 16.6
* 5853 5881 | 17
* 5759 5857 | 16.8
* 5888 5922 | 15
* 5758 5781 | 16.5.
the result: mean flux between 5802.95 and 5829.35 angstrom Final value 17.6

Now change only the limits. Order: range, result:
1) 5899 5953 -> 16.3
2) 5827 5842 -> 16.1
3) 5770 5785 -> 16.3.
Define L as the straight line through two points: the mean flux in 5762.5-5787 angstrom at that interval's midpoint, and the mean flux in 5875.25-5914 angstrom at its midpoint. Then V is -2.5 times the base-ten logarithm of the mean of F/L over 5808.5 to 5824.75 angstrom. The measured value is -0.11 mag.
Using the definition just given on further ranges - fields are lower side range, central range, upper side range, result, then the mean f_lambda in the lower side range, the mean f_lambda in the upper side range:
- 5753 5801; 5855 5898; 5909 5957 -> 0.05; 16.5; 16.7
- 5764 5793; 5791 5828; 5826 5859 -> -0.08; 16.4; 16.2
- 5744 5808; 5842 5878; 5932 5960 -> -0.02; 16.6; 16.3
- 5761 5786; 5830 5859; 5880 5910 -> -0.07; 16.3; 14.1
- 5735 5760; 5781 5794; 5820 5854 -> -0.03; 16.2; 16.5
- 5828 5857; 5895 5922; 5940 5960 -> 0.07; 16.1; 16.8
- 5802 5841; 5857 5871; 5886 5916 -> -0.11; 17.1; 14.4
